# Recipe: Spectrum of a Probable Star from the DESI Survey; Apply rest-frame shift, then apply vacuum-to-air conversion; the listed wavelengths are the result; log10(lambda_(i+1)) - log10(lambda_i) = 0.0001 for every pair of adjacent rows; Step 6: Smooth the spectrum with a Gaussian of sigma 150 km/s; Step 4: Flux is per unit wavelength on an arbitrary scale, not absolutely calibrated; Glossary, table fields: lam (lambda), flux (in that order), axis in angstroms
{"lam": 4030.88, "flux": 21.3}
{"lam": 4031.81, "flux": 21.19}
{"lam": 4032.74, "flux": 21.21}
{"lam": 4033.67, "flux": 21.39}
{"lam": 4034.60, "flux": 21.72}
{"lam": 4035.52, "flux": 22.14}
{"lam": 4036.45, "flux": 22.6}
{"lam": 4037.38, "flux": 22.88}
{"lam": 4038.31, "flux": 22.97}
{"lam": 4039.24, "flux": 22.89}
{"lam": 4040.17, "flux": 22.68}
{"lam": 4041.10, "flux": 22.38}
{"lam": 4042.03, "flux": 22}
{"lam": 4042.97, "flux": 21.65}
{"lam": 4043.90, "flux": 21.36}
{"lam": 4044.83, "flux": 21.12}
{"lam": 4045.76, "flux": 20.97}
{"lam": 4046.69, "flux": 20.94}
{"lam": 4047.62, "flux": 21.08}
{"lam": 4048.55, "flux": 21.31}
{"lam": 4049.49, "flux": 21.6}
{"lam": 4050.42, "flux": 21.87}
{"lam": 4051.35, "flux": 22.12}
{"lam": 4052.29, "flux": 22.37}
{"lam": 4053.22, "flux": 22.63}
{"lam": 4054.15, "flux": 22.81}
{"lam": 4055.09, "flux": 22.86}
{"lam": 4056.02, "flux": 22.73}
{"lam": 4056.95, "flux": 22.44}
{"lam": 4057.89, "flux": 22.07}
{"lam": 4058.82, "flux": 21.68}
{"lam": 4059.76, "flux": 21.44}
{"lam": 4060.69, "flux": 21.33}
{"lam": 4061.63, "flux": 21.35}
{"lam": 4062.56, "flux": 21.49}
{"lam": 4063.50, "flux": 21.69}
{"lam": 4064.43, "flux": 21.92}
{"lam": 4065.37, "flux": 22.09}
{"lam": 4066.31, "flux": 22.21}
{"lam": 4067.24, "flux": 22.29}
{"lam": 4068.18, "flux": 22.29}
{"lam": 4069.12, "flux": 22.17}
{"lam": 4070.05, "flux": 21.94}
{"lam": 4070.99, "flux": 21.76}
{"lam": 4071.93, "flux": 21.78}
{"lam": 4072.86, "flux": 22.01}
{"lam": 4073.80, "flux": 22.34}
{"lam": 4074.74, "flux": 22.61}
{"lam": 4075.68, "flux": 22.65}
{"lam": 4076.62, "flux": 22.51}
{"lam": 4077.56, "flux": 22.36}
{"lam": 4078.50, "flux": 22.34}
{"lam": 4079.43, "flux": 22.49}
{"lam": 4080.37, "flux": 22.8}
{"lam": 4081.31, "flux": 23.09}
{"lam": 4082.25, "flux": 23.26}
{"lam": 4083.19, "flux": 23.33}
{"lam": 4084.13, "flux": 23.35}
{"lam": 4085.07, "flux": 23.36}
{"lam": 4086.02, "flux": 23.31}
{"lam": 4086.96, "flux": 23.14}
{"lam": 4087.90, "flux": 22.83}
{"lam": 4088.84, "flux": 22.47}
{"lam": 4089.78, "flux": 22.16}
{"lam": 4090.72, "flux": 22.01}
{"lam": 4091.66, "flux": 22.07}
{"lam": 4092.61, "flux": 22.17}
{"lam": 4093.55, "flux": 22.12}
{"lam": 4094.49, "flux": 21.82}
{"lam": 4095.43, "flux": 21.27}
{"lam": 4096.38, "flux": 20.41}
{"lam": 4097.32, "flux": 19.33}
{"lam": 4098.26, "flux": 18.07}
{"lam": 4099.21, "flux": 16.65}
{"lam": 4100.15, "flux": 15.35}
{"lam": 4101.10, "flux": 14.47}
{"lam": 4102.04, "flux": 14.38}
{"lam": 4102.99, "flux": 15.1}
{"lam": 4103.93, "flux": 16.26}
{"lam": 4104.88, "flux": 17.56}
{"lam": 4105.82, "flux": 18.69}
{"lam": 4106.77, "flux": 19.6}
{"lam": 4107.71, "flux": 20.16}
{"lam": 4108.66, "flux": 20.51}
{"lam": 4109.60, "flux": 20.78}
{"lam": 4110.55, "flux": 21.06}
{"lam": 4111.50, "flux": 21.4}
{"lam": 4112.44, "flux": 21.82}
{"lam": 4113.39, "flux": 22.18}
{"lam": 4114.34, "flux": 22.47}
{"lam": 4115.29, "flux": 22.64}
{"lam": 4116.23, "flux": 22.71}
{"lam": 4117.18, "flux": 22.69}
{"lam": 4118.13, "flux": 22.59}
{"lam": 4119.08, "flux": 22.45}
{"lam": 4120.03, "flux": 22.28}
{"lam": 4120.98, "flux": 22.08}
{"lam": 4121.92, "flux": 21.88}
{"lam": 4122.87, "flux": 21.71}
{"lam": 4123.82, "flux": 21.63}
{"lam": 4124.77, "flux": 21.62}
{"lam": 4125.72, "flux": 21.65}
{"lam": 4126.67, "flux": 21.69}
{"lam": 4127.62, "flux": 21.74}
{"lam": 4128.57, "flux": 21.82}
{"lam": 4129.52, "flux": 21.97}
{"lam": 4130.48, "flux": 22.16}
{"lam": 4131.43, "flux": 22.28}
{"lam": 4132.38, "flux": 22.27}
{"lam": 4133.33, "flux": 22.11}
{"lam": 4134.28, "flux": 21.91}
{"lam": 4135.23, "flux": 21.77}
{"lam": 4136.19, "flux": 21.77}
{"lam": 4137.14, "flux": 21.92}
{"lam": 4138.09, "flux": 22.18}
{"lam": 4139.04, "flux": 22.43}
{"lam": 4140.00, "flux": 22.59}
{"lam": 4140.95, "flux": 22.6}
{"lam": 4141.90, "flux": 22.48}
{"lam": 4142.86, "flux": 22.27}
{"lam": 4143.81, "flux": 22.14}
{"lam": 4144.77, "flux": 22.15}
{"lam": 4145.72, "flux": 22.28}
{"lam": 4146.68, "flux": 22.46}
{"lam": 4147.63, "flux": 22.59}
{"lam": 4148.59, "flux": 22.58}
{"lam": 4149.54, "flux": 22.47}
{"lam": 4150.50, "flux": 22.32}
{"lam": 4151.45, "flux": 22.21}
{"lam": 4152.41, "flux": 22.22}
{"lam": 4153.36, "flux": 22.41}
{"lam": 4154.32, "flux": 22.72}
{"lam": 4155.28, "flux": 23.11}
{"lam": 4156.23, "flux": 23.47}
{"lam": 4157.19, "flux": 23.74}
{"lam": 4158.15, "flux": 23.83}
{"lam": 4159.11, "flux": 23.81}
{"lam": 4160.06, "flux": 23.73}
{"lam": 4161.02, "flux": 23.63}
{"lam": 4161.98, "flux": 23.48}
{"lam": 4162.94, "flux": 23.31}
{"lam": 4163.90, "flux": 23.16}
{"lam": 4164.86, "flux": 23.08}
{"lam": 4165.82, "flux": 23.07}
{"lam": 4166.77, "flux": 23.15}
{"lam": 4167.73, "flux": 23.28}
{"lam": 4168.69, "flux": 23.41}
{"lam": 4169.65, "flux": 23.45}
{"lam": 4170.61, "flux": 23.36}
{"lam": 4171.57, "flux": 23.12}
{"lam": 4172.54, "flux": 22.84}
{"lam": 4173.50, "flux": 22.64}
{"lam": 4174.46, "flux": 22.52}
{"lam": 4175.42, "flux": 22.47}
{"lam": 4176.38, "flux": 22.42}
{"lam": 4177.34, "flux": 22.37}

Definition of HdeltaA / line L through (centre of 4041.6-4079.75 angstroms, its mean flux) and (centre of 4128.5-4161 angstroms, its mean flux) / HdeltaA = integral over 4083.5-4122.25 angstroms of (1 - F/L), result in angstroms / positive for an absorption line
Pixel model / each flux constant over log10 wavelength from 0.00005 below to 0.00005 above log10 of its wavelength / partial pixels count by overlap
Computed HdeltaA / 2.7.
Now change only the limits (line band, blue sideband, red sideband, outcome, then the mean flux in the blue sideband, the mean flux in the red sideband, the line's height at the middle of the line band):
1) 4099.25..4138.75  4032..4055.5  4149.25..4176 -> 3.3 angstroms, 22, 23.1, 22.7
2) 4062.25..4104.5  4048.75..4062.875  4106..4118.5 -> 1.1 angstroms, 22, 21.5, 21.8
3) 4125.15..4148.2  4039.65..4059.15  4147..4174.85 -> 0.7 angstroms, 21.9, 23.1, 22.8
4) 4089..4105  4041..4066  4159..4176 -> 2.4 angstroms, 21.8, 23.2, 22.3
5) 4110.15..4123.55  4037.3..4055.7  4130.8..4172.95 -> 0.2 angstroms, 22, 22.8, 22.5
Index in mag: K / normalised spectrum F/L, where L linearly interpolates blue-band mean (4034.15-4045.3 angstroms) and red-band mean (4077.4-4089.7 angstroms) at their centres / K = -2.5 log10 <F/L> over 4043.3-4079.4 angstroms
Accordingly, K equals 0.029 mag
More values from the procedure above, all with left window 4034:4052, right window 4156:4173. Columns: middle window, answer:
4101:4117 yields 0.154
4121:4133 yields 0.050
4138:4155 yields 0.036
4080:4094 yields -0.015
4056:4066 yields 0.016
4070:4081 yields -0.001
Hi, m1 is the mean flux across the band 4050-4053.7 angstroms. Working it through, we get 22.3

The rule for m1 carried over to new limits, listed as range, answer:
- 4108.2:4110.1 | 20.7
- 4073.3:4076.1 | 22.5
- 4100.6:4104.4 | 15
